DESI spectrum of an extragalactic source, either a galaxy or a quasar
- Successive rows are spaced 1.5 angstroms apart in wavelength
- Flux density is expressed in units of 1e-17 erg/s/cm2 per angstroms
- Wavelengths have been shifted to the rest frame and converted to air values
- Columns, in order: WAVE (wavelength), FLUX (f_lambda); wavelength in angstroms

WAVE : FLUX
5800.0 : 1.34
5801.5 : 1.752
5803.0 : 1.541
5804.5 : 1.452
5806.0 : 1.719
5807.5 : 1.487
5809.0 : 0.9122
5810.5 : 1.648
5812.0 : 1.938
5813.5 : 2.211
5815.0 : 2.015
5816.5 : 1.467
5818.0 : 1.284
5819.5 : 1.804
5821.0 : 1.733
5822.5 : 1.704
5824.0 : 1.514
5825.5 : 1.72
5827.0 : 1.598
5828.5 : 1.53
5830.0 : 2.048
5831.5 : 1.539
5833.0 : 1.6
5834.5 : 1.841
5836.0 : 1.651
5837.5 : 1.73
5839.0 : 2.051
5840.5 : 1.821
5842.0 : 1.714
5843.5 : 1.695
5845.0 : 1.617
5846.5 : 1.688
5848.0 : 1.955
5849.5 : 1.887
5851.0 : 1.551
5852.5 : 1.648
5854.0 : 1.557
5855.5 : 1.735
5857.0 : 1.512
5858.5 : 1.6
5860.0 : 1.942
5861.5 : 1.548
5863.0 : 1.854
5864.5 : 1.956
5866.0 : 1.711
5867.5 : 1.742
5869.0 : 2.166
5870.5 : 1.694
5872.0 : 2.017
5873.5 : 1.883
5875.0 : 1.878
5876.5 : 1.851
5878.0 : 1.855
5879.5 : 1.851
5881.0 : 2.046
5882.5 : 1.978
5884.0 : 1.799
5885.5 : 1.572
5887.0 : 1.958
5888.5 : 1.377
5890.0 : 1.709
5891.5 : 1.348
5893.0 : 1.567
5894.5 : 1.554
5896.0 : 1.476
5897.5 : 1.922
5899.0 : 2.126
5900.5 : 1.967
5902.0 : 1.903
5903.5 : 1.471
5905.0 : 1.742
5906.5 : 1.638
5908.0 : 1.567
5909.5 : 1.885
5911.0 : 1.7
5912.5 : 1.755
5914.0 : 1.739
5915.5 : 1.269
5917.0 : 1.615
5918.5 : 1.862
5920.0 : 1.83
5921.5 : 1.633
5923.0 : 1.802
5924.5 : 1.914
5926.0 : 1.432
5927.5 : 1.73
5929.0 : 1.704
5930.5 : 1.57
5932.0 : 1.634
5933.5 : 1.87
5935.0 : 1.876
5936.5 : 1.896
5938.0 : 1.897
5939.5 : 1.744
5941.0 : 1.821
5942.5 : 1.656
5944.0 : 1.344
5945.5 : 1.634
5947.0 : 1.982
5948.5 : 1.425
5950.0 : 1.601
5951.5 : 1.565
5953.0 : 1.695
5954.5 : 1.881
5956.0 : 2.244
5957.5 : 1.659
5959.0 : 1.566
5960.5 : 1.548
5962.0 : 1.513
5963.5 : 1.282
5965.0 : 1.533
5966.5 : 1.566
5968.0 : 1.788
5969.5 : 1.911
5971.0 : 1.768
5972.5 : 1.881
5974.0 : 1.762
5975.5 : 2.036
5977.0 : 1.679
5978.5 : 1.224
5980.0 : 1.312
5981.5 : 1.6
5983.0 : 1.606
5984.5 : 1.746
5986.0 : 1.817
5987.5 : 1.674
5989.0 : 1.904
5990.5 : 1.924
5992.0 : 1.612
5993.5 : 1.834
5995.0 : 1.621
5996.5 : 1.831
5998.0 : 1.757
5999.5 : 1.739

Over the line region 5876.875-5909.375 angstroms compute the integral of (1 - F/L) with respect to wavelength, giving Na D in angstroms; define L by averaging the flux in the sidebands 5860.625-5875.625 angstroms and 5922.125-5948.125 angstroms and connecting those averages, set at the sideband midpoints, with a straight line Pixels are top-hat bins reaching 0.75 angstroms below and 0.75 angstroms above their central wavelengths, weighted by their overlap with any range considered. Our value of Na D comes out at 1.2 angstroms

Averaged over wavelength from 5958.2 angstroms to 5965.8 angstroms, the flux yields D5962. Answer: 1.49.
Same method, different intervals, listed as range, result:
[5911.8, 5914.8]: 1.74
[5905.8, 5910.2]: 1.7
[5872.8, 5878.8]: 1.87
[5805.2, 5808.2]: 1.6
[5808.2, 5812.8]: 1.51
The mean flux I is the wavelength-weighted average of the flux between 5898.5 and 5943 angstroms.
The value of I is 1.74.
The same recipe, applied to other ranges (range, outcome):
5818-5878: 1.75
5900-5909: 1.71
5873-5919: 1.74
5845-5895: 1.76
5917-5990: 1.7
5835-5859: 1.72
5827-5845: 1.74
